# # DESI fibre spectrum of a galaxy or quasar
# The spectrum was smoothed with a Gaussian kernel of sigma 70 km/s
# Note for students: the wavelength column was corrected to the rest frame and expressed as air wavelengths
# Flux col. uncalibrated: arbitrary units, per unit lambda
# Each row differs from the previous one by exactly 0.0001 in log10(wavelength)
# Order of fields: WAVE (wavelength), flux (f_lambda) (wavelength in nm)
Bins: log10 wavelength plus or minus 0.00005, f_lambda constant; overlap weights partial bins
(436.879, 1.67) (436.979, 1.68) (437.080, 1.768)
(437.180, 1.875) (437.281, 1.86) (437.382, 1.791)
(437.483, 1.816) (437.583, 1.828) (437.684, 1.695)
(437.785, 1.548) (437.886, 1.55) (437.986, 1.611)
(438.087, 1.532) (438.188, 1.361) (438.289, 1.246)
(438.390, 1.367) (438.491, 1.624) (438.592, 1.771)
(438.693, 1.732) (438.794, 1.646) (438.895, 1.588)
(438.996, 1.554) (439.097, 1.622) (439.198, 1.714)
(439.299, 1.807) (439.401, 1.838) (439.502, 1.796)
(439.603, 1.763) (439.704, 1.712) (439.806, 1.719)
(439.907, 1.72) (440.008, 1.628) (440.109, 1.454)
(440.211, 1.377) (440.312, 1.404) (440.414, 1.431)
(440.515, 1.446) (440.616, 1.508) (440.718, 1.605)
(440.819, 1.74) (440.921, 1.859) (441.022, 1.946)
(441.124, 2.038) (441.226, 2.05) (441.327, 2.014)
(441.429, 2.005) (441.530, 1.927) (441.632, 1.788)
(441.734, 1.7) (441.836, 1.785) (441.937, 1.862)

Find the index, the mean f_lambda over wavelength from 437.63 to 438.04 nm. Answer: 1.6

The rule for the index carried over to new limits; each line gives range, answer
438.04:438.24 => 1.44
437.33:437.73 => 1.78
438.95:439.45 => 1.71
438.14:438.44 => 1.32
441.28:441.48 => 2.01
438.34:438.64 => 1.59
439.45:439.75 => 1.76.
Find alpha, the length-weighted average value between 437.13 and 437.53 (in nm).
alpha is 1.83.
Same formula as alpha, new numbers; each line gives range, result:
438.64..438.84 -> 1.69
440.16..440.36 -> 1.39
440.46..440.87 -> 1.58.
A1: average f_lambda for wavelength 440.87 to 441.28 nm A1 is 1.97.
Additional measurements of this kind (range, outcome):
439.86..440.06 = 1.68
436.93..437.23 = 1.78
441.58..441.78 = 1.74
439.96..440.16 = 1.54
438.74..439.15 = 1.61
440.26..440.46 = 1.42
